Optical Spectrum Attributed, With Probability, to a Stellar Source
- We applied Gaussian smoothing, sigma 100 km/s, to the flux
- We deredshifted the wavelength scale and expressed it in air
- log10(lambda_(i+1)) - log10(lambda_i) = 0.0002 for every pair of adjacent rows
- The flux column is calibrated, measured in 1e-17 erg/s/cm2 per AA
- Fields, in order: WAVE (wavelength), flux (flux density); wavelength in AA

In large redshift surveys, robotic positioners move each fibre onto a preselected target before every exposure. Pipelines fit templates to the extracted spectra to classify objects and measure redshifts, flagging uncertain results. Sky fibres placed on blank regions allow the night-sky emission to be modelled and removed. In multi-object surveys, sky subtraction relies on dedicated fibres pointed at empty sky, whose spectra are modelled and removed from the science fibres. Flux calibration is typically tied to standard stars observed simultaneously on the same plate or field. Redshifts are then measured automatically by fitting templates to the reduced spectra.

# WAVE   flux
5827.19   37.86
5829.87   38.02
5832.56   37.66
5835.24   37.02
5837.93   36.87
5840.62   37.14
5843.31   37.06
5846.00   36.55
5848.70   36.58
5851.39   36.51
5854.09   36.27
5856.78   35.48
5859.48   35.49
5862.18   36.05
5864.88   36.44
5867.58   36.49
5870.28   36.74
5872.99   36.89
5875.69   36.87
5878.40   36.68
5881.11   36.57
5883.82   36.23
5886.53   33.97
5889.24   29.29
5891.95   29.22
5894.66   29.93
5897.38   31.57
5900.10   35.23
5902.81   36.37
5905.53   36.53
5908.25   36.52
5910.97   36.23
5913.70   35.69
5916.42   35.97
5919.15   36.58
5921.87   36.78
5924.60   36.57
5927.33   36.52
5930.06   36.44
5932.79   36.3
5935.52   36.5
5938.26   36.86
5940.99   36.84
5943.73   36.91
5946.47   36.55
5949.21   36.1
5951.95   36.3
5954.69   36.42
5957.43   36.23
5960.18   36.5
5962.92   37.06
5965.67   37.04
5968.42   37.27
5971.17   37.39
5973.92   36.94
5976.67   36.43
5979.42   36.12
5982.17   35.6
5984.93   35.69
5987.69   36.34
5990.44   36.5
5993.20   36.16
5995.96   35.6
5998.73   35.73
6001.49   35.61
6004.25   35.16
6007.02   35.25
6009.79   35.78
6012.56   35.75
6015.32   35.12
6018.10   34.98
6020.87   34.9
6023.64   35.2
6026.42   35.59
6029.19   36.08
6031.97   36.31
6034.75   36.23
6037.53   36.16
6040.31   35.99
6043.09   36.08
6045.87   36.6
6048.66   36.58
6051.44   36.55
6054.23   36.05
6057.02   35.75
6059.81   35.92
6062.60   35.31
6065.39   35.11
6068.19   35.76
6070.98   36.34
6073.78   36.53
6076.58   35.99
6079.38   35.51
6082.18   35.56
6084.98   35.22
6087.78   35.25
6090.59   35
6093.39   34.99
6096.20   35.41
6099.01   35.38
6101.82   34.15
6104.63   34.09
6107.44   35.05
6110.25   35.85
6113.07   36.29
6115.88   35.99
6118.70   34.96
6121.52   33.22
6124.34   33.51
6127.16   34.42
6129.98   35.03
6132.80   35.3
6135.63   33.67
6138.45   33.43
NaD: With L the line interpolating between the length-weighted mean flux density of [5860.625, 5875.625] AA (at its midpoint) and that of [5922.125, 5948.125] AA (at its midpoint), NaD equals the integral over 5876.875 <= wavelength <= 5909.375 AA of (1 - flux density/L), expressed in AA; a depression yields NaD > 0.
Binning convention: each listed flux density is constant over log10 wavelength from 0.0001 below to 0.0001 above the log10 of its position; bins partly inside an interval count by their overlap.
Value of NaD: 2.3 AA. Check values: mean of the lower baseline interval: 36.5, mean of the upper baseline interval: 36.6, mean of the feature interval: 34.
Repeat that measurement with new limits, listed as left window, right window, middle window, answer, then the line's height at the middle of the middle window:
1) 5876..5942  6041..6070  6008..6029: 0.2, 35.8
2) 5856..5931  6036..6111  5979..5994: -0.2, 35.5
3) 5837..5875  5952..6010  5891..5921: 1.4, 36.4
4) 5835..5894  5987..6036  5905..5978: -1.9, 35.7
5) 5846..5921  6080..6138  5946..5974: -1.2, 35.2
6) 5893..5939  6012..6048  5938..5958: -0.5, 35.7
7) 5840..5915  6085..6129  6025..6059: -1.1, 35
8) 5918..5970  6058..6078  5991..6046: 0.7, 36.2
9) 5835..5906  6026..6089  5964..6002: -0.7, 35.7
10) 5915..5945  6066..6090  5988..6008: 0.2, 36.2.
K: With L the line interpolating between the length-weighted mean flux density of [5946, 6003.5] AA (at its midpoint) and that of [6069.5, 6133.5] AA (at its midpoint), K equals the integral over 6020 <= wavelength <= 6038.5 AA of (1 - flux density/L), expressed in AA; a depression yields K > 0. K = 0.0 AA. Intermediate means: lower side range 36.3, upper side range 35.2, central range 35.8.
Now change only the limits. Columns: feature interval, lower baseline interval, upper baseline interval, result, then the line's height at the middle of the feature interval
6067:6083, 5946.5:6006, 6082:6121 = -0.25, 35.4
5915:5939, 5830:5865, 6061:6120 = -0.19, 36.2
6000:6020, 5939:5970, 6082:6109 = 0.35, 36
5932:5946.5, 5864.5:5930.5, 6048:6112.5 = -0.56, 35.3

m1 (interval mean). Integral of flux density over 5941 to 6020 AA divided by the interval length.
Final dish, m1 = 36.2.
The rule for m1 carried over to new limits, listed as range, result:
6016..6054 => 35.9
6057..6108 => 35.4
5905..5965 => 36.5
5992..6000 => 35.8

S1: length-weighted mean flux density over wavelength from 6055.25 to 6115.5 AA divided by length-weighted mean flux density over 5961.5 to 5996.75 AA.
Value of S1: 0.97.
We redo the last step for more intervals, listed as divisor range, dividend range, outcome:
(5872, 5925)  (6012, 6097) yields 1.02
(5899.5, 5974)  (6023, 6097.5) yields 0.98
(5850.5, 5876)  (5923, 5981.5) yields 1.01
